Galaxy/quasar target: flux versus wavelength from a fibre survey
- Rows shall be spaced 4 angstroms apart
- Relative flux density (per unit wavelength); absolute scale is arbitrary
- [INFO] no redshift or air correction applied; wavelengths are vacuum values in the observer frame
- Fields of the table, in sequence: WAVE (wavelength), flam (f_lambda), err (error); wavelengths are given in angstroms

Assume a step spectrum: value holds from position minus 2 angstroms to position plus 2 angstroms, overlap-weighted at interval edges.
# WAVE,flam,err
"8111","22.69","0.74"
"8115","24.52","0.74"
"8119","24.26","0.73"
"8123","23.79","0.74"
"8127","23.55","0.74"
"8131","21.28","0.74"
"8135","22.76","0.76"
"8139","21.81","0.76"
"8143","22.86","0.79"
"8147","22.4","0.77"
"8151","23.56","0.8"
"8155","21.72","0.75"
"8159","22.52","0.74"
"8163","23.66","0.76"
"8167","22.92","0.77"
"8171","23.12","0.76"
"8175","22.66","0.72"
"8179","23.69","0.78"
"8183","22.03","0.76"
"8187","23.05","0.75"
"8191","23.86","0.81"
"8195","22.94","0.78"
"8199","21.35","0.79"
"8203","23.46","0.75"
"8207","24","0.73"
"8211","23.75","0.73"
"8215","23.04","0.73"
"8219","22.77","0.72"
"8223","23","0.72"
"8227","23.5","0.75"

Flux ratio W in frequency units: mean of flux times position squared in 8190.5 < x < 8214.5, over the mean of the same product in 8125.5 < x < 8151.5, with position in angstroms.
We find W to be 1.04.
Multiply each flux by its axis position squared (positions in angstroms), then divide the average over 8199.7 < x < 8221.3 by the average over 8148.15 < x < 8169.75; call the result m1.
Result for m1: 1.0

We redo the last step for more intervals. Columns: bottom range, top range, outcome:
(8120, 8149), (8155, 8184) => 1.02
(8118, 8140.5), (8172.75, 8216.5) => 1.03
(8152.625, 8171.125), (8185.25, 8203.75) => 1.01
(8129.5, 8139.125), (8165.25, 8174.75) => 1.05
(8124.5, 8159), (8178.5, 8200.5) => 1.02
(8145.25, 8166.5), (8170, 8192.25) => 1.02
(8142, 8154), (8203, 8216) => 1.05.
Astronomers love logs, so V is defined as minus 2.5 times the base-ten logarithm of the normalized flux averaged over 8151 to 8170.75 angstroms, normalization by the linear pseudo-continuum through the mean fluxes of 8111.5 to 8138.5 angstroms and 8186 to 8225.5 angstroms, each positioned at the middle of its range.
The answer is 0.02 mag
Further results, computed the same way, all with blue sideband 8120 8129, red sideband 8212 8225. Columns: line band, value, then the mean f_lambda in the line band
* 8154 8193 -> 0.02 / 23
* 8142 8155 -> 0.04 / 22.8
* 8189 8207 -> 0.01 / 23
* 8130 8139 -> 0.08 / 22.1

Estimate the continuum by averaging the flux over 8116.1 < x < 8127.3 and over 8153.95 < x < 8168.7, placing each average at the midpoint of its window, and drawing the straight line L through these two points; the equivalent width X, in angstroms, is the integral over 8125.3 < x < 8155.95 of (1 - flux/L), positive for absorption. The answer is 1.2 angstroms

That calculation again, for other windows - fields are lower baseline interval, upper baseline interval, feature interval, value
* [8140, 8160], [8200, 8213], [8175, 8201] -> 0.5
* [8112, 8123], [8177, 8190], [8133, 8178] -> 1.4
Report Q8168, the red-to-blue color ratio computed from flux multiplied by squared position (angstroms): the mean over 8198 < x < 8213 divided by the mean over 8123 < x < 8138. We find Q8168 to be 1.0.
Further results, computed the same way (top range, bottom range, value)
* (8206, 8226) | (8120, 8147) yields 1.05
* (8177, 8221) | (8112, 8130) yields 0.99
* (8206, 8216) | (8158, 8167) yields 1.03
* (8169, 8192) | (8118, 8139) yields 1.02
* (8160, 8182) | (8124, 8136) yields 1.03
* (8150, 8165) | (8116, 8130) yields 0.97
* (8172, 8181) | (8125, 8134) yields 1.04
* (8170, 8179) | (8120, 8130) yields 0.99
